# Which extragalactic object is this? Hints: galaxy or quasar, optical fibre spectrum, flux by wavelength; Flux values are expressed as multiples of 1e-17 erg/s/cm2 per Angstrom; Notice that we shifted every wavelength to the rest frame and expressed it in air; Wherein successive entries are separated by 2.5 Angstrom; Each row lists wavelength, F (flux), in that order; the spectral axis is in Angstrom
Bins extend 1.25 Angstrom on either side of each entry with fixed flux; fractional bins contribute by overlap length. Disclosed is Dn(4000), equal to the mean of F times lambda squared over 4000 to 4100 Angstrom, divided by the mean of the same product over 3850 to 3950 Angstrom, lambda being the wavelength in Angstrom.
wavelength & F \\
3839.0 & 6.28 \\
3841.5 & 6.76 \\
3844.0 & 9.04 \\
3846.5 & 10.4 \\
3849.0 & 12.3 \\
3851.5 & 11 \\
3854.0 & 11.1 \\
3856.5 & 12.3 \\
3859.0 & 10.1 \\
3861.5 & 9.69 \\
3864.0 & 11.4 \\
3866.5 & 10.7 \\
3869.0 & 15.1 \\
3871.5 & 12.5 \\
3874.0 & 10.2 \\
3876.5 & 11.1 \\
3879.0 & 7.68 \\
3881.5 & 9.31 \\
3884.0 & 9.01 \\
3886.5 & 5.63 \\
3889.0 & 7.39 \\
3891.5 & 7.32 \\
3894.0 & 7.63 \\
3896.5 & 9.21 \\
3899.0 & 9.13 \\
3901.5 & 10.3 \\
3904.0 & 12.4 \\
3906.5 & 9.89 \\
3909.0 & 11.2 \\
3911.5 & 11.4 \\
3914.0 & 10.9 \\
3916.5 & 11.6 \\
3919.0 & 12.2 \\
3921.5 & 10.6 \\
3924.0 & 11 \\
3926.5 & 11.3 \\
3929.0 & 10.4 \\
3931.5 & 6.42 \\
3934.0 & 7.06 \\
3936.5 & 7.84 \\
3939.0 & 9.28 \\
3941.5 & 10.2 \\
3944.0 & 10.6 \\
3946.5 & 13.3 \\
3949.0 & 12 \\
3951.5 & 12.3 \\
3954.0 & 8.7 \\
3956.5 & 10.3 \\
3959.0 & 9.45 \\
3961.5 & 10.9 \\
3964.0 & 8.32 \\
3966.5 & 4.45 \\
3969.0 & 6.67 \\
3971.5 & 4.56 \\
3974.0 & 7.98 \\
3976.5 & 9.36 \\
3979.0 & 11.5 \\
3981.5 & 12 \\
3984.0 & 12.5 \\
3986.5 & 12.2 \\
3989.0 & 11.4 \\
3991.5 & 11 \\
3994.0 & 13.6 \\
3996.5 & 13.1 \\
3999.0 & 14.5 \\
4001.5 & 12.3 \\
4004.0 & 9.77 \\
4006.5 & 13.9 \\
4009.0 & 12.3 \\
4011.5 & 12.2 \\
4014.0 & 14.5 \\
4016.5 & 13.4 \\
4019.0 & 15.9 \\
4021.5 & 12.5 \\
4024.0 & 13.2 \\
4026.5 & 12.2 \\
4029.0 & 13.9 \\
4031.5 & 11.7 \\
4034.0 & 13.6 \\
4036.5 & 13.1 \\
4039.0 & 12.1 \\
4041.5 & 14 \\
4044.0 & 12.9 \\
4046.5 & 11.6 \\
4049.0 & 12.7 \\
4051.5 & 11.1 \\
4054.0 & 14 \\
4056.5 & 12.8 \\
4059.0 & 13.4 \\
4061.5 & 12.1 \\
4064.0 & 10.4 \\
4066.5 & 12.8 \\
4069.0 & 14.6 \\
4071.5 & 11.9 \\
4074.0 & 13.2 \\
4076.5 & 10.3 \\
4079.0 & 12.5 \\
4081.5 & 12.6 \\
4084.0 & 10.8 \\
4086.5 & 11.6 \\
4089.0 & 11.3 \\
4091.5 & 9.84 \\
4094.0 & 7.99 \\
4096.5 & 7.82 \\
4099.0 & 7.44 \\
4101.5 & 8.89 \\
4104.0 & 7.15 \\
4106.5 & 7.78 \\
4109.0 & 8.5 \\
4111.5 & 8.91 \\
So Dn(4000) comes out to 1.3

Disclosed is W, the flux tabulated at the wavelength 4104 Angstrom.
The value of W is 7.15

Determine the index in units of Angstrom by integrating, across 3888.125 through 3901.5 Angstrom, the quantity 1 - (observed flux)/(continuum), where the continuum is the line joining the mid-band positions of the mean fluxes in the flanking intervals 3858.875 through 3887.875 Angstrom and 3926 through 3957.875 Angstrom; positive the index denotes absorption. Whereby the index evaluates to 2.3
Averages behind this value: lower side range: 10.2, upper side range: 9.94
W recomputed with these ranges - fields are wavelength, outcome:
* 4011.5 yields 12.2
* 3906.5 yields 9.89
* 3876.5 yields 11.1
